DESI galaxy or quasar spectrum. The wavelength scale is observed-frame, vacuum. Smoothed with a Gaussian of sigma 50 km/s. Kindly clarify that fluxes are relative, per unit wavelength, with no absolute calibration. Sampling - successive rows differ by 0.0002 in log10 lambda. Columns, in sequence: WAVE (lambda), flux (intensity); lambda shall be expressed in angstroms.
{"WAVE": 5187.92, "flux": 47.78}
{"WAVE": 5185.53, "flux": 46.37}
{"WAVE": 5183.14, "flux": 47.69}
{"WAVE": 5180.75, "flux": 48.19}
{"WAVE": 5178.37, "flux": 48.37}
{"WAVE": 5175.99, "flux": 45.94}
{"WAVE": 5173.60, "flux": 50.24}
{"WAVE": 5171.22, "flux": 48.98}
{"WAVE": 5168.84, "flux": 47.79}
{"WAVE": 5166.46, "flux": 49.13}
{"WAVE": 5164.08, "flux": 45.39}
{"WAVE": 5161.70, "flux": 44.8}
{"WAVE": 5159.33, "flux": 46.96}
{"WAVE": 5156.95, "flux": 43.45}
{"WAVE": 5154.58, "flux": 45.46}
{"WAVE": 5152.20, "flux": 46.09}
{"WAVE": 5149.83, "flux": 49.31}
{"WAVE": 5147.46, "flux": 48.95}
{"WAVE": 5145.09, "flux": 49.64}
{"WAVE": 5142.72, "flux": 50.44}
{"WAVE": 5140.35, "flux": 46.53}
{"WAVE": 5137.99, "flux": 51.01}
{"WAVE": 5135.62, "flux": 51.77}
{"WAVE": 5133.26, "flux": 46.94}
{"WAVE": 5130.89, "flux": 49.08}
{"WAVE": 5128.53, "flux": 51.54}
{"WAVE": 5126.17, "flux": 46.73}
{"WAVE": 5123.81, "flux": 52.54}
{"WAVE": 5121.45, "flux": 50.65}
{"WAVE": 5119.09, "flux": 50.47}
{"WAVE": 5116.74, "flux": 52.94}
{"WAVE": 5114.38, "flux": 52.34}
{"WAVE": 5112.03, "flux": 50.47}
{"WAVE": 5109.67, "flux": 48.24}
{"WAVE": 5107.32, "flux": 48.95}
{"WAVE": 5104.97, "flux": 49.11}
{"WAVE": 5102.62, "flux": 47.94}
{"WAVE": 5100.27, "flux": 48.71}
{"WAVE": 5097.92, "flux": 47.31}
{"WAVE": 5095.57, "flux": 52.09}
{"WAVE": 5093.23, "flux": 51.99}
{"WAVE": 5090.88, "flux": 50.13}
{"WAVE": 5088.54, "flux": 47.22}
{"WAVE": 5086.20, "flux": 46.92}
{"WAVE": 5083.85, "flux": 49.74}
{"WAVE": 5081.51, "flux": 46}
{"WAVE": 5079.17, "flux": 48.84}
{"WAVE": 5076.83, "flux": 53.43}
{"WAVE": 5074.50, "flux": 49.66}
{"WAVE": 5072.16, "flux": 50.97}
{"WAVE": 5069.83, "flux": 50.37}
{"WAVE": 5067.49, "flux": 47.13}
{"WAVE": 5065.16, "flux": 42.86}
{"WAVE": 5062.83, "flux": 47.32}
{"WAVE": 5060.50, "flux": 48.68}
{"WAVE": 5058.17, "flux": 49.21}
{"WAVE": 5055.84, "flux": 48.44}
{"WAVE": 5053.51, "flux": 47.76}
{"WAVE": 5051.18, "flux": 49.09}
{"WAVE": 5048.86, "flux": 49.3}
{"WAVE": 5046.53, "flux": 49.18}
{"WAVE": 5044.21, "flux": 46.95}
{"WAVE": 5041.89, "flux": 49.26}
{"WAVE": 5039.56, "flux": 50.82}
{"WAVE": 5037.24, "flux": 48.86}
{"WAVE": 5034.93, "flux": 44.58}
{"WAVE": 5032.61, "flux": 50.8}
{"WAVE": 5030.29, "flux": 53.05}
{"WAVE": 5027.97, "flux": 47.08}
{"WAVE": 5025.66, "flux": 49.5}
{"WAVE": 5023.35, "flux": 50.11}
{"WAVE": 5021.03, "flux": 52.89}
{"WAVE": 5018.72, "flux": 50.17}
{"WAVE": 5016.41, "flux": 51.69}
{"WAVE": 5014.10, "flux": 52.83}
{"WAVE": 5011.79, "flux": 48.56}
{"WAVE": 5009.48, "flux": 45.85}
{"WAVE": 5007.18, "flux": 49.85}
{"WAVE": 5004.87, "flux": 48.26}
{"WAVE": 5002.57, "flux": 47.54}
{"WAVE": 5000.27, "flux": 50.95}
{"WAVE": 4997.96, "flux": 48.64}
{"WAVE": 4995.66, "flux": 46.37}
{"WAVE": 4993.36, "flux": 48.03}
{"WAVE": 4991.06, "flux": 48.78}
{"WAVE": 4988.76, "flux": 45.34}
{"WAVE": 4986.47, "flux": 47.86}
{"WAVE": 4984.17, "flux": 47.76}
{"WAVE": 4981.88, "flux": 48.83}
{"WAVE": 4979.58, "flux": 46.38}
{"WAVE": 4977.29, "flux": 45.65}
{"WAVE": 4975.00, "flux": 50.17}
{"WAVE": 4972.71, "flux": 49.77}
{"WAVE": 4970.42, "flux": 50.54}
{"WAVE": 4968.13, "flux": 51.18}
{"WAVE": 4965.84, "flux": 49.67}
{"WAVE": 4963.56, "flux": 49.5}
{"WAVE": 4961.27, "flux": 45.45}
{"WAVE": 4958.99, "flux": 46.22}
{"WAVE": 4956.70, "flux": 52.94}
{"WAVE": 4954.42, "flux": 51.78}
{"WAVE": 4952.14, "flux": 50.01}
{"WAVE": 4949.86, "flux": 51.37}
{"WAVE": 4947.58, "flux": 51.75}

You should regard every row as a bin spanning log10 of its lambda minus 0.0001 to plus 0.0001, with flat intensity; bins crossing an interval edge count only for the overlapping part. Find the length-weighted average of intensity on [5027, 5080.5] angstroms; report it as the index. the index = 48.9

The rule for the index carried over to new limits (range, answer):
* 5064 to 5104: 48.9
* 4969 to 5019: 48.6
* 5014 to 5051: 49.7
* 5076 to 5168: 48.9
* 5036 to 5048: 49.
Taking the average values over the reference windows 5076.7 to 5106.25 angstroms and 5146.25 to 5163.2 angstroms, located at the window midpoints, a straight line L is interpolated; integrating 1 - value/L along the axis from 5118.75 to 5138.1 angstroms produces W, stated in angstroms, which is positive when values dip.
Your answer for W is -1.0 angstroms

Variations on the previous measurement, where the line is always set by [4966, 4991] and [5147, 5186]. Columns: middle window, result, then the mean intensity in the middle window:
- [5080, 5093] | -0.2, 48.3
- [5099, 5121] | -1.1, 49.9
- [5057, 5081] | -0.5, 48.8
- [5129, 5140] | -0.5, 49.6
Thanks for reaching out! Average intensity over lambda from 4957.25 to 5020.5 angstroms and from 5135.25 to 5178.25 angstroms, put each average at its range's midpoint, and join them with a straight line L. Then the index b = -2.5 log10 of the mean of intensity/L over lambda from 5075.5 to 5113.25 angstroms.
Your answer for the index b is -0.02 mag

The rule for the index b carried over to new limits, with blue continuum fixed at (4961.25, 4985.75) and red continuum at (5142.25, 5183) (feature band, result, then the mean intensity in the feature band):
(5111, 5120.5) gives -0.08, 51.6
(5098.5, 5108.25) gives -0.01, 48.6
